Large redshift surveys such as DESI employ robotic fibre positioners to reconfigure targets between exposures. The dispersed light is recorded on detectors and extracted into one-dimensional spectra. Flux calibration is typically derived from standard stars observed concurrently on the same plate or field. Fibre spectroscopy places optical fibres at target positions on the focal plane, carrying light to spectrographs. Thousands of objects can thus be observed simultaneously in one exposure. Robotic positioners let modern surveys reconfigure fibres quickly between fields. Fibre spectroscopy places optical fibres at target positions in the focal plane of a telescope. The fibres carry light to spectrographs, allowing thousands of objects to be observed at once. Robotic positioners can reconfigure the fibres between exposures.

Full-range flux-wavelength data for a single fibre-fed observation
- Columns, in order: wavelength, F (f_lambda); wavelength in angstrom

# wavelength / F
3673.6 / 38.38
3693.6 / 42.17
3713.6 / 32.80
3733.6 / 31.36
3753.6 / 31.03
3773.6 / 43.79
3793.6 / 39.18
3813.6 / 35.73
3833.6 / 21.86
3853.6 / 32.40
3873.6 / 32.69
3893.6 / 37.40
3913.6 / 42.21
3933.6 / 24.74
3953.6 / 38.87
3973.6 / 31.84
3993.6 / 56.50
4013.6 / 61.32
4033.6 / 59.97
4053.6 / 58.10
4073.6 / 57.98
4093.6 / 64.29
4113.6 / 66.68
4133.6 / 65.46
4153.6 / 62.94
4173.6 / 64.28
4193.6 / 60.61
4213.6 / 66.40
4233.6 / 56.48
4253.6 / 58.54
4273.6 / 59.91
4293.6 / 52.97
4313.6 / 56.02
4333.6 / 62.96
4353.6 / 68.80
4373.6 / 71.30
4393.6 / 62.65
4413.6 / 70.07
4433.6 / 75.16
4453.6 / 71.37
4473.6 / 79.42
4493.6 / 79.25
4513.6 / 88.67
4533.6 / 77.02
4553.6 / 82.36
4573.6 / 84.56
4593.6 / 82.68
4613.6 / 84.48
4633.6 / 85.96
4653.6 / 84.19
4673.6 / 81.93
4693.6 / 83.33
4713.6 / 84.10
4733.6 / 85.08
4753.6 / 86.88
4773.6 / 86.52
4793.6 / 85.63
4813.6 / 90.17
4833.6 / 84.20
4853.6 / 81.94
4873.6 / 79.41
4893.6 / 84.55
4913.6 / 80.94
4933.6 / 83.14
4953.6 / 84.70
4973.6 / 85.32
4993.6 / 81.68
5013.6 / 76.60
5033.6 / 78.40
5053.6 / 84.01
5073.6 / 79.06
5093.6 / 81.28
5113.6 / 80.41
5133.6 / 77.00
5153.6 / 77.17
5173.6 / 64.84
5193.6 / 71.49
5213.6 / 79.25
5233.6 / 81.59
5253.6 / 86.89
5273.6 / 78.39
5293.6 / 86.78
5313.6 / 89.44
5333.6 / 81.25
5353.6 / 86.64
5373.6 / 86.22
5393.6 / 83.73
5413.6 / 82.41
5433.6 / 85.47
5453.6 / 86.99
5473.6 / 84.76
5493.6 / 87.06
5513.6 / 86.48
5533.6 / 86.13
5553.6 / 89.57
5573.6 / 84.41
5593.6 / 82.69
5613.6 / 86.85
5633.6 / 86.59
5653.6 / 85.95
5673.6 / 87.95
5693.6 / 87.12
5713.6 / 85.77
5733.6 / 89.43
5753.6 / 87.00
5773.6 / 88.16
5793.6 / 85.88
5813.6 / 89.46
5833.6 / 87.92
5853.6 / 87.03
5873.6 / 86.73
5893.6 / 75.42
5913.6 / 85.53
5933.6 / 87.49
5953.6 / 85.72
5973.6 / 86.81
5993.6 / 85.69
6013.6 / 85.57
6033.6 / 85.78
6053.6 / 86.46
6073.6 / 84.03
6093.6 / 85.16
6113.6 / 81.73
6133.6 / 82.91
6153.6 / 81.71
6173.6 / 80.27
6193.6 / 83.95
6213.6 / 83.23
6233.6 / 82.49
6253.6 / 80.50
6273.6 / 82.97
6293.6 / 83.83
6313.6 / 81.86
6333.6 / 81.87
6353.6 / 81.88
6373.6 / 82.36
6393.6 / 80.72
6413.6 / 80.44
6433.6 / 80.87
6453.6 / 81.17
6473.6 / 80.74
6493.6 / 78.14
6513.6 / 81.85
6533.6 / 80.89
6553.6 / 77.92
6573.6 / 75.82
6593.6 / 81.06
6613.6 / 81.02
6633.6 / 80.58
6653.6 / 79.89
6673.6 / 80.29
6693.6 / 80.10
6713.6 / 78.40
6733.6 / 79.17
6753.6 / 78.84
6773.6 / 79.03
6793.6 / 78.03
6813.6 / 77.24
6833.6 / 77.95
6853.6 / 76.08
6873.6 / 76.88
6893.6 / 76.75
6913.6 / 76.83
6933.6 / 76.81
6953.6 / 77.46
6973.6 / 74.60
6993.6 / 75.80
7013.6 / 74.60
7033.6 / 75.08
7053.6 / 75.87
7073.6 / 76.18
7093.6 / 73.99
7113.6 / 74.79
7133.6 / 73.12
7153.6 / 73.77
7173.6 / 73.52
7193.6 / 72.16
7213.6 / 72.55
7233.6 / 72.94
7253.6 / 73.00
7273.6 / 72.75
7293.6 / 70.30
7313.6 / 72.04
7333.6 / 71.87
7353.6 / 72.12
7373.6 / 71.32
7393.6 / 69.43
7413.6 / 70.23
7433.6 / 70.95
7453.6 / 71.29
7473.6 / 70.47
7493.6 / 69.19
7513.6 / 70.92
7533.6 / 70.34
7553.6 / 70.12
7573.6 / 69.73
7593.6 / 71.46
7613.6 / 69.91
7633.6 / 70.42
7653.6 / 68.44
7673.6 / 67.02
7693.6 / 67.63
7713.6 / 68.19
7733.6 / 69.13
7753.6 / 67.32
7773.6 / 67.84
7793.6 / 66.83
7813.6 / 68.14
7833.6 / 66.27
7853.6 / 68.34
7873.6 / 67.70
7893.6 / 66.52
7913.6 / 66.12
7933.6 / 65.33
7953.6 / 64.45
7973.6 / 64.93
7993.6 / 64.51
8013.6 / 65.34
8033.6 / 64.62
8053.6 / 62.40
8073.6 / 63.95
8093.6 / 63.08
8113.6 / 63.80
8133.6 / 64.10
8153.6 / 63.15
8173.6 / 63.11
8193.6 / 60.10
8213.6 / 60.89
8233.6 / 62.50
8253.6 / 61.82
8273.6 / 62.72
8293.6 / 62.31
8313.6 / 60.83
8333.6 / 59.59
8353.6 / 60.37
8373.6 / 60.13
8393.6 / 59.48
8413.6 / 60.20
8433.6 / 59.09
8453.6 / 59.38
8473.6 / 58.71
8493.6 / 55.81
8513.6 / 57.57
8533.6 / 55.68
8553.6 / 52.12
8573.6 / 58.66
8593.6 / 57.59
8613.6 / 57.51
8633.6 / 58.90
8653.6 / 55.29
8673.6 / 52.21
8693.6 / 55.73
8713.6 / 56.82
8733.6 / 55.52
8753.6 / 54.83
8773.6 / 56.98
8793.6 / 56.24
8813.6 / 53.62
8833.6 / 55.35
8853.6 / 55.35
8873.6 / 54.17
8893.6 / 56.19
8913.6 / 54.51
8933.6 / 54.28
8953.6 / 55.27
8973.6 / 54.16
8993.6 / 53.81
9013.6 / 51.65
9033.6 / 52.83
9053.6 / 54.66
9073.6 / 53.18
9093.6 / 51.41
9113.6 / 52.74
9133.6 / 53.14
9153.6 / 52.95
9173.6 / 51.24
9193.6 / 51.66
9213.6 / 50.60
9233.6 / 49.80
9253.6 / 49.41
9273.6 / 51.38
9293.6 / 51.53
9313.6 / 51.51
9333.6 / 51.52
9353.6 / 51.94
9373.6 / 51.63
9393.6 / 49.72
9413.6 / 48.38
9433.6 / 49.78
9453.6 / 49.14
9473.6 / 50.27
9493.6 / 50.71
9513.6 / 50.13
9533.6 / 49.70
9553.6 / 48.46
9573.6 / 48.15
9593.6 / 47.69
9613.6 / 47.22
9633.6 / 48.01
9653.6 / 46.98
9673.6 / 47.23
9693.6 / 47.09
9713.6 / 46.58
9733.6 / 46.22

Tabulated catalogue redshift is 0.00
